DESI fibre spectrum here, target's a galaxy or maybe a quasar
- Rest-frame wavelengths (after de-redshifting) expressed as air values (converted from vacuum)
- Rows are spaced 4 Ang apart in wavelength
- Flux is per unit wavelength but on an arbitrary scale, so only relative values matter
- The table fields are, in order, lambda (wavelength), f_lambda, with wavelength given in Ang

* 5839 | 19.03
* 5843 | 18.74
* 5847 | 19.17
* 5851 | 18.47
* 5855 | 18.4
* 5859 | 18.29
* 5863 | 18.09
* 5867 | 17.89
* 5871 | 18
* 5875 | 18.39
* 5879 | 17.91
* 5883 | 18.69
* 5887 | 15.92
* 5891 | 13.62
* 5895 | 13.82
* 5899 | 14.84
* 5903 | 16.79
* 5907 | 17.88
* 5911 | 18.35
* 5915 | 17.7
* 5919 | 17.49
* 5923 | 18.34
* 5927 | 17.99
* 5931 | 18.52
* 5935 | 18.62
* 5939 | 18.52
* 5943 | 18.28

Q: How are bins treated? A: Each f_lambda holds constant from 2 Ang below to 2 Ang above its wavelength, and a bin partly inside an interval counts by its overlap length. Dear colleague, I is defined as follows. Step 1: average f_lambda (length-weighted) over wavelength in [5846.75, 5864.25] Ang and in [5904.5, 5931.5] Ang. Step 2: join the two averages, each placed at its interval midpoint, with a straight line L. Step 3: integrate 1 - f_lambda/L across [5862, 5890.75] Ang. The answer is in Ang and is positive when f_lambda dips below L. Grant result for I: 1.1 Ang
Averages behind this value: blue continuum 18.4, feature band 17.6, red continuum 18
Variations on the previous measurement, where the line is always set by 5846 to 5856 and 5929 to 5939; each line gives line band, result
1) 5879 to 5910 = 4.1 Ang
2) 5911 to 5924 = 0.5 Ang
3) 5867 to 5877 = 0.3 Ang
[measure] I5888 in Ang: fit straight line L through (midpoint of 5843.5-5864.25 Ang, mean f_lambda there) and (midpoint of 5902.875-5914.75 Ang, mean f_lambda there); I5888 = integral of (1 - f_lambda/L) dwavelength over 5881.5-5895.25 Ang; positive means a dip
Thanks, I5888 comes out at 1.9 Ang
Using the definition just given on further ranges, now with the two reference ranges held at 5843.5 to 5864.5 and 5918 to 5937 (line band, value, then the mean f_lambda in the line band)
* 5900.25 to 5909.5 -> 0.6 Ang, 17.2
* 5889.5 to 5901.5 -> 2.7 Ang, 14.2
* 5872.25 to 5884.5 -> 0.1 Ang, 18.3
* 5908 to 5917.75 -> 0.2 Ang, 18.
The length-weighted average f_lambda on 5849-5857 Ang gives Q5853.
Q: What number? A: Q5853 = 18.4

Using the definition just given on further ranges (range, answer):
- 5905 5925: 18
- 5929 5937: 18.6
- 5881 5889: 17.3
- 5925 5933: 18.3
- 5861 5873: 18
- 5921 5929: 18.2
